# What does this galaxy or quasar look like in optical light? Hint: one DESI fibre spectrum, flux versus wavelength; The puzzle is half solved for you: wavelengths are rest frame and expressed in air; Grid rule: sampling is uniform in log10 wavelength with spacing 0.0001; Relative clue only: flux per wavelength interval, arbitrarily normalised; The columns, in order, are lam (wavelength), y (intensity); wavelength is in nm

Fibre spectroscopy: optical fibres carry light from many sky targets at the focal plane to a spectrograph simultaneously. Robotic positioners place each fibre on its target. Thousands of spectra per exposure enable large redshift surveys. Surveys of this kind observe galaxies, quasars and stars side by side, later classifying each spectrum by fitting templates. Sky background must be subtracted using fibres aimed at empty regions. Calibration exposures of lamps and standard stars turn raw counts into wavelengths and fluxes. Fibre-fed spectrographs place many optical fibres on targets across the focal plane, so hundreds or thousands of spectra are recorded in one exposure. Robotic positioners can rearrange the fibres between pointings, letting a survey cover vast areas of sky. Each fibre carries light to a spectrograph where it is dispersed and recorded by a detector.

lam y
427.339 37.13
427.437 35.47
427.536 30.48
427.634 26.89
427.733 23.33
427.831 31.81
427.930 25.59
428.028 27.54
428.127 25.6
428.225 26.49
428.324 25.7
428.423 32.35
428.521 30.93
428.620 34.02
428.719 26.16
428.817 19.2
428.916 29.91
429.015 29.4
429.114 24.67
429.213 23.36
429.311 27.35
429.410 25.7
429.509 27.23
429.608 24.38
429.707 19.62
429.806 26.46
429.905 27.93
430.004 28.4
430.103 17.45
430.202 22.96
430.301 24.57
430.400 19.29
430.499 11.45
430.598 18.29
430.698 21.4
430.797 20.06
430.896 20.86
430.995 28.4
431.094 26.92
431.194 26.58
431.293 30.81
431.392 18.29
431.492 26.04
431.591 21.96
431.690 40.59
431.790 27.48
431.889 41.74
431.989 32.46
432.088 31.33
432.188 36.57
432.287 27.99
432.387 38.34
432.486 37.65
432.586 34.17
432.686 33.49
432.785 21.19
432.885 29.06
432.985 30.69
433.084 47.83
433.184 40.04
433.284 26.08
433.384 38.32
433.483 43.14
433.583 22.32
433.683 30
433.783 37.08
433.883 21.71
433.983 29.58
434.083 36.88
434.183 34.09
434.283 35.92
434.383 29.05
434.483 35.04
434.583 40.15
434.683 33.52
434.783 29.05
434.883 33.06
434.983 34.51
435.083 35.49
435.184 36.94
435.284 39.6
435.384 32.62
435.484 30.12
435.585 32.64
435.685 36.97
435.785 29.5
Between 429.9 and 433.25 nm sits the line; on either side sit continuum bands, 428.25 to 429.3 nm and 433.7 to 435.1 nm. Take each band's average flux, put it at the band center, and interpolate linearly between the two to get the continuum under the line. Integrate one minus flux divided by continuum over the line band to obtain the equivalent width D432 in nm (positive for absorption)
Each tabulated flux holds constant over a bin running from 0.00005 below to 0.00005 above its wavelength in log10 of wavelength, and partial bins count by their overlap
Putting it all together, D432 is 0.24 nm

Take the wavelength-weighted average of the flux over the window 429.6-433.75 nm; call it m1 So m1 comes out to 28.5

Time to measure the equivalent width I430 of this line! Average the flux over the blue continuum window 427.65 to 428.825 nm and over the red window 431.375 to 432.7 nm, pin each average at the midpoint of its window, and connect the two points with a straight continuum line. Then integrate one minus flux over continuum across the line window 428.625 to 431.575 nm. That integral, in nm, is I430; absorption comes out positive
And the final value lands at 0.58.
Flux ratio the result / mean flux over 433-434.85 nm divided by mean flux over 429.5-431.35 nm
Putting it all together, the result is 1.46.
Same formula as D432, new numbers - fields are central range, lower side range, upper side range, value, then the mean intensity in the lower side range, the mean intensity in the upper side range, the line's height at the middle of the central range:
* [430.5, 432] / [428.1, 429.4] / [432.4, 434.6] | 0.22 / 27.3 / 33.3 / 30.5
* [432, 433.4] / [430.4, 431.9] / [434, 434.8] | -0.21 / 24.8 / 34.2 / 29.3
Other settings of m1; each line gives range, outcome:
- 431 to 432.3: 29.9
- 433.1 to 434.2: 33.1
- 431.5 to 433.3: 33.2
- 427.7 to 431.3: 25.1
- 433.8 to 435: 32.8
